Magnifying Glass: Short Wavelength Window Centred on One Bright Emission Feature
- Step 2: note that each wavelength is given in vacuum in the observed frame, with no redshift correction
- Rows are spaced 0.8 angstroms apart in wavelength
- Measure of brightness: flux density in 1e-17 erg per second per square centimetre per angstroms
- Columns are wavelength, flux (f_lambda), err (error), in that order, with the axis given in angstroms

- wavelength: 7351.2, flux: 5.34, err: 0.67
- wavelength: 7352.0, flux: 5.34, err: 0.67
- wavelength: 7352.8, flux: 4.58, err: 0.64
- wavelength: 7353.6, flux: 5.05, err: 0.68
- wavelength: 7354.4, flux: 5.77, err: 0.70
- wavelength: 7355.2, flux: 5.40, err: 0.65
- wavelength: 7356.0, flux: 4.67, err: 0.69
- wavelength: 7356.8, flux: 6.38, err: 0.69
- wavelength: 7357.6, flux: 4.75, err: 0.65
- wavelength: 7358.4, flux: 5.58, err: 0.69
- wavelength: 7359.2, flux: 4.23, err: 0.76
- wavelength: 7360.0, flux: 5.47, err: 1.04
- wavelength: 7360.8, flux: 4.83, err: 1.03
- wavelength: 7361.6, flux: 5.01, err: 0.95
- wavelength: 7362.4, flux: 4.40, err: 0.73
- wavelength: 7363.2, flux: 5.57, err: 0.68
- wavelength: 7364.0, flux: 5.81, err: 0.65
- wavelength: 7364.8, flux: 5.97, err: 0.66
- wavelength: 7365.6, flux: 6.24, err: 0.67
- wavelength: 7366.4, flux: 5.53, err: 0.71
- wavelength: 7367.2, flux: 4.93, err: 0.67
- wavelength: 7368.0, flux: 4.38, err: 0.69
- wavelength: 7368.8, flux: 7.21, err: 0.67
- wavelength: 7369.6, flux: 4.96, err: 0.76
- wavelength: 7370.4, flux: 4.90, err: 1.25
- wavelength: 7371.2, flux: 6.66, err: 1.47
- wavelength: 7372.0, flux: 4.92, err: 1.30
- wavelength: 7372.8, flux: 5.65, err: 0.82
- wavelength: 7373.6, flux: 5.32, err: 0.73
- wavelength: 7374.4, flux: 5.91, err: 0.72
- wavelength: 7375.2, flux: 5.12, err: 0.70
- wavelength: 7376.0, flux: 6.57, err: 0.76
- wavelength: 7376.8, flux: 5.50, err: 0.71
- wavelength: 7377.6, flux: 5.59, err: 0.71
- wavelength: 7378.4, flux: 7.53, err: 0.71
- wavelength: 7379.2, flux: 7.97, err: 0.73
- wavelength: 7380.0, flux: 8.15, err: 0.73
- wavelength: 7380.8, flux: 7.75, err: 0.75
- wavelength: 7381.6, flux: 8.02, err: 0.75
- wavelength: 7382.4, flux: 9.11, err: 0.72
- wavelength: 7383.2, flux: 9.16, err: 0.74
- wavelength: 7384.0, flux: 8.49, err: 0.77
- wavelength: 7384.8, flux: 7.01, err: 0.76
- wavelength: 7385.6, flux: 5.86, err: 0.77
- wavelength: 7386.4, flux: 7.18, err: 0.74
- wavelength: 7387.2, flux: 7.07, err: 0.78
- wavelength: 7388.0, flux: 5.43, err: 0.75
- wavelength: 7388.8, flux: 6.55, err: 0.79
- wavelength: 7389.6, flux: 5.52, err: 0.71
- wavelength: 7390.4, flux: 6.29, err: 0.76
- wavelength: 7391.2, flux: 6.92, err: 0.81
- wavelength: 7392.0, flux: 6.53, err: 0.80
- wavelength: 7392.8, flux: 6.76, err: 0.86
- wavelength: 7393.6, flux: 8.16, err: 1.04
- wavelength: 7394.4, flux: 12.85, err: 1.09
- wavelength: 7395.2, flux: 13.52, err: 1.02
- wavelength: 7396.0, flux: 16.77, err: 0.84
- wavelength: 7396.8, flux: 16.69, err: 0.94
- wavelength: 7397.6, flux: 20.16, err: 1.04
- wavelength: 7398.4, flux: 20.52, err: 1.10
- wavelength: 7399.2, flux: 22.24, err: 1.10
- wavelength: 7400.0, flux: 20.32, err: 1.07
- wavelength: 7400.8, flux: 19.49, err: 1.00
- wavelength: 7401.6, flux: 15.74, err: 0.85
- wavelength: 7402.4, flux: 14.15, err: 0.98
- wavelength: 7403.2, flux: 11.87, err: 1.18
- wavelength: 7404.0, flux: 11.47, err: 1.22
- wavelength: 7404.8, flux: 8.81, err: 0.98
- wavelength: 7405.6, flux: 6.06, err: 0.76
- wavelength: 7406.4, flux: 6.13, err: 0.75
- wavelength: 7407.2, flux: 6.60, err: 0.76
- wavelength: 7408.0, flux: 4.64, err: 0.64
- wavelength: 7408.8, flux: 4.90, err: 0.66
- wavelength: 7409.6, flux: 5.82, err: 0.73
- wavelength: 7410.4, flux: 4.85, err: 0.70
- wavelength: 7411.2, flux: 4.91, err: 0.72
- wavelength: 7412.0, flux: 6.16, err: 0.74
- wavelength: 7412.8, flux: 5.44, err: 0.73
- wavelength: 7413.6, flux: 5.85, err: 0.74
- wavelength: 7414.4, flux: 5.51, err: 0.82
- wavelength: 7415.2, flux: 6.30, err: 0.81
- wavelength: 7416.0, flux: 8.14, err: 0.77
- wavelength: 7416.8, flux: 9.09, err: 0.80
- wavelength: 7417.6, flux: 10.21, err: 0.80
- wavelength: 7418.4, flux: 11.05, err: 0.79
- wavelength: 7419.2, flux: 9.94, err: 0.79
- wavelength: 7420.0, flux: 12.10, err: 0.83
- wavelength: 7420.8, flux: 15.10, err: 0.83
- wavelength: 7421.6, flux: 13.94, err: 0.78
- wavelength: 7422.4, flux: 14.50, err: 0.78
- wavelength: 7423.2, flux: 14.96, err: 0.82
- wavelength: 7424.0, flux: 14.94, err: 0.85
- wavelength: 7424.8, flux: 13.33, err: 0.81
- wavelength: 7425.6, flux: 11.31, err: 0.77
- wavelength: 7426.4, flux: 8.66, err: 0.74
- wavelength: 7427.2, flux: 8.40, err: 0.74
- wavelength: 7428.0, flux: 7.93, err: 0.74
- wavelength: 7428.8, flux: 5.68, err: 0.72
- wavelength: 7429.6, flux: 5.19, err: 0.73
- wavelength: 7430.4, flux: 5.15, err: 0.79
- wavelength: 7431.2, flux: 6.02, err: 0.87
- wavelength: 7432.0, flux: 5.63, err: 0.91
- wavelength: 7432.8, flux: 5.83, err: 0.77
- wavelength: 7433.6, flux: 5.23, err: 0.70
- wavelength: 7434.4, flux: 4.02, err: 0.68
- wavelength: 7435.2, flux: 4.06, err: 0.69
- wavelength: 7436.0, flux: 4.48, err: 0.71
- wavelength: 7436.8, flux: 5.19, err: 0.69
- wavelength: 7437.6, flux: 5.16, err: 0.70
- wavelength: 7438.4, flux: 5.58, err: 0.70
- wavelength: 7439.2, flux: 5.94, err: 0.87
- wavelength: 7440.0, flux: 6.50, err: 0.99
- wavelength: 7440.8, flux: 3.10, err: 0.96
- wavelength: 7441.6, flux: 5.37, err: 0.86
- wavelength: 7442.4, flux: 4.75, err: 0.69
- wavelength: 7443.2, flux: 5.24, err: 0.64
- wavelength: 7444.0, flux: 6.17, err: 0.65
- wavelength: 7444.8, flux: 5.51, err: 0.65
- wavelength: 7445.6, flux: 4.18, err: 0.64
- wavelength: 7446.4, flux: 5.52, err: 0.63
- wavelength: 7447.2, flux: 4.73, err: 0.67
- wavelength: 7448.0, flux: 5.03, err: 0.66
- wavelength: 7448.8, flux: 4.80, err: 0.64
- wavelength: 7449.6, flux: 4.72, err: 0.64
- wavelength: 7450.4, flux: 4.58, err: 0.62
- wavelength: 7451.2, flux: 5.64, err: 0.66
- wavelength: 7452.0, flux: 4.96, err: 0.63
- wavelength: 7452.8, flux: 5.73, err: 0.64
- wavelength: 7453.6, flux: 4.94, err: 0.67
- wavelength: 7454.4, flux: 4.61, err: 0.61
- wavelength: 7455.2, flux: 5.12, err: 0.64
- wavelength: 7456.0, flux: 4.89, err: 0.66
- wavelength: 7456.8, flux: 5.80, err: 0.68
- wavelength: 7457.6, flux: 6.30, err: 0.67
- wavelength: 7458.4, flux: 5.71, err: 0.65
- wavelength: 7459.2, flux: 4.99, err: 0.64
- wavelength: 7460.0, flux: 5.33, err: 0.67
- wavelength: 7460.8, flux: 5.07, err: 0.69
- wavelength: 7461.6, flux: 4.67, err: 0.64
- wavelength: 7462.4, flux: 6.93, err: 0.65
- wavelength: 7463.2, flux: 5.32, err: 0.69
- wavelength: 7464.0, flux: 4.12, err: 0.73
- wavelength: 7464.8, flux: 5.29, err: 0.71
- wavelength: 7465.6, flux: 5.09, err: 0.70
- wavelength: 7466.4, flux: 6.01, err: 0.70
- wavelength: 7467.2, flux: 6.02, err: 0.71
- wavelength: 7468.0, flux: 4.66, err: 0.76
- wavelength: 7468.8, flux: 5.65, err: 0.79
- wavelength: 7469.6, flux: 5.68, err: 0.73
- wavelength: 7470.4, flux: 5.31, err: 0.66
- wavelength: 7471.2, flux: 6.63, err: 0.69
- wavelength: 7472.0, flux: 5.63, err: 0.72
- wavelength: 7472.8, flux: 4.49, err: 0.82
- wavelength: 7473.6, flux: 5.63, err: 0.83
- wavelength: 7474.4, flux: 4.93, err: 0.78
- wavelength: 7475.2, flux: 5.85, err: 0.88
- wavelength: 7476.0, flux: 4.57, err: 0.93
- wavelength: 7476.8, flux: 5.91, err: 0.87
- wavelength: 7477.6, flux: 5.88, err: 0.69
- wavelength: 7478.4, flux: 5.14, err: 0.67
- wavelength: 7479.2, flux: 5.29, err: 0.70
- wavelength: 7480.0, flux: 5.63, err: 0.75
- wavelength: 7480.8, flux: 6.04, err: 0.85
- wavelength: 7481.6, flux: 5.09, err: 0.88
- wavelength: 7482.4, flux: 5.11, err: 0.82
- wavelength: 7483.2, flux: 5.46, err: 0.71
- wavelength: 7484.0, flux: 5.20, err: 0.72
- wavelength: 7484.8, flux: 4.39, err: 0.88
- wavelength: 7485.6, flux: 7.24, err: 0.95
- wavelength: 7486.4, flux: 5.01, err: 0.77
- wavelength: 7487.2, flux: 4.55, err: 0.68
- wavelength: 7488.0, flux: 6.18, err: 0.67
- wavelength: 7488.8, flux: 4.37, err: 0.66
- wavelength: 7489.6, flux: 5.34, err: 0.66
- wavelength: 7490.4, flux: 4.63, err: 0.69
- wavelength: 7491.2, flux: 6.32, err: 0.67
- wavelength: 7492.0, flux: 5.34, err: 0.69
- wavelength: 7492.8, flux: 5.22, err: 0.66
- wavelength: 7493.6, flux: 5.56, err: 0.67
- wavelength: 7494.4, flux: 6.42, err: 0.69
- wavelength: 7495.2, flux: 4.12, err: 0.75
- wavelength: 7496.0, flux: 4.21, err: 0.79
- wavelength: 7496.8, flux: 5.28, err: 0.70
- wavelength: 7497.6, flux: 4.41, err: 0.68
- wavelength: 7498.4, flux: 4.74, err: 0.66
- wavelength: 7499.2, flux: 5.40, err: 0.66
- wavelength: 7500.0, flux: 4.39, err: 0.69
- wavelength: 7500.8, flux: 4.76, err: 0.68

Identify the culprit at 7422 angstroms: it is [N II]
